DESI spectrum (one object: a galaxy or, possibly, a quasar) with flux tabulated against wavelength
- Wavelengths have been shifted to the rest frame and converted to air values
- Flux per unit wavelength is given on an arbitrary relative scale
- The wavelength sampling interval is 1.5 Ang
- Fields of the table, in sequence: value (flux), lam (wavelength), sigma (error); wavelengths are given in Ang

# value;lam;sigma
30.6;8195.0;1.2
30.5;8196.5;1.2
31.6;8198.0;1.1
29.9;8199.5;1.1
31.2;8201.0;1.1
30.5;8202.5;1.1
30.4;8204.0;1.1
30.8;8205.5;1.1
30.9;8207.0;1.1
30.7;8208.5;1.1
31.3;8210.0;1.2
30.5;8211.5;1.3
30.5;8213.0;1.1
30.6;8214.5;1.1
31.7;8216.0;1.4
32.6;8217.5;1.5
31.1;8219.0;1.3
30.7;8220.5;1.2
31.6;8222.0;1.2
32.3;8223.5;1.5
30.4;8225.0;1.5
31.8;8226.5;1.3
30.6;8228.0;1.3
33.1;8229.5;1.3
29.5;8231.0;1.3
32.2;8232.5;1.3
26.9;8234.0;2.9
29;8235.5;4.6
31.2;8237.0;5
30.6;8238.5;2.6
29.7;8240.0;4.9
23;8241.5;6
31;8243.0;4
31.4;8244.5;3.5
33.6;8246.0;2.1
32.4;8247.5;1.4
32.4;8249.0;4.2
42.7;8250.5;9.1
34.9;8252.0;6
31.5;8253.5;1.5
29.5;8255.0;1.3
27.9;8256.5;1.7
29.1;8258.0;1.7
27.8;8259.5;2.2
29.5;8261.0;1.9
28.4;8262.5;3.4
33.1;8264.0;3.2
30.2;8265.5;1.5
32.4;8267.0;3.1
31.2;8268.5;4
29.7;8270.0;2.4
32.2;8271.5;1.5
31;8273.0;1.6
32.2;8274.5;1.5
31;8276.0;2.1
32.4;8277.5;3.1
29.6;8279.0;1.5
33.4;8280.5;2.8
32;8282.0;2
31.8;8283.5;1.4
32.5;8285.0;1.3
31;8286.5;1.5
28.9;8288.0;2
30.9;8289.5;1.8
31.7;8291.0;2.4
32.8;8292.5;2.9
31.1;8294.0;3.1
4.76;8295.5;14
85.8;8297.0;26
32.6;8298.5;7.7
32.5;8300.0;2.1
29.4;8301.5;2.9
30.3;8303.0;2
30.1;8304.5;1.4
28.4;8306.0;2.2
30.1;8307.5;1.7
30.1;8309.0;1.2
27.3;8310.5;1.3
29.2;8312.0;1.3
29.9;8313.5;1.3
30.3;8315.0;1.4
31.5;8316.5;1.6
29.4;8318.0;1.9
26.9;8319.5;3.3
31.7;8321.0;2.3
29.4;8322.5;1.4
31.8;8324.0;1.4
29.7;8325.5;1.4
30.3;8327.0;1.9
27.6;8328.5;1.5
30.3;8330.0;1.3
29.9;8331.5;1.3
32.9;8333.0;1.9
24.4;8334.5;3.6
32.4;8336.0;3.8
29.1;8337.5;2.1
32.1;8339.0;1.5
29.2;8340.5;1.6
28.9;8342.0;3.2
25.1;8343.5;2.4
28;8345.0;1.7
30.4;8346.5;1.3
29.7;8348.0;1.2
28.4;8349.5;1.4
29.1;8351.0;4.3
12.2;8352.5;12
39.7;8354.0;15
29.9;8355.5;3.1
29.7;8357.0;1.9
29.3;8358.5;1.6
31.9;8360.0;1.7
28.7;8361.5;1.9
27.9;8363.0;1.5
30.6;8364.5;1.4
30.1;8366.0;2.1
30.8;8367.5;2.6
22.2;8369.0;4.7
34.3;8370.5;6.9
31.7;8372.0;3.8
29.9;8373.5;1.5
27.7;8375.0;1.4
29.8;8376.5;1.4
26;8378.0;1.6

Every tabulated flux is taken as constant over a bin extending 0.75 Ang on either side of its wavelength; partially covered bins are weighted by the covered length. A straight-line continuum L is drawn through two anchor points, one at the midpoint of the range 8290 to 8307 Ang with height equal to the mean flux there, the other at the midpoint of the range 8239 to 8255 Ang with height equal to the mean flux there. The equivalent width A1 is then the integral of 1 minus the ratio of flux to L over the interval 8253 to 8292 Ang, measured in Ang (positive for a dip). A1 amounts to 2.4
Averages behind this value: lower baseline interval 32.1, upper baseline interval 33.5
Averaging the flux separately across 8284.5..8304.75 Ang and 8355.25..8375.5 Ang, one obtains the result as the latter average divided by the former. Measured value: 0.89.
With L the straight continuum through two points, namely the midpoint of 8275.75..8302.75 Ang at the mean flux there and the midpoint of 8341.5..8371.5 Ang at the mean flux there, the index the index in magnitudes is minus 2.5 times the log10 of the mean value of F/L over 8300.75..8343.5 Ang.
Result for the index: 0.05 mag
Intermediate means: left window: 33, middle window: 29.7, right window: 28.9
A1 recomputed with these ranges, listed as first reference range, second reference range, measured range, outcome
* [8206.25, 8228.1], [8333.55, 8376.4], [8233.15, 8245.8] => 0.62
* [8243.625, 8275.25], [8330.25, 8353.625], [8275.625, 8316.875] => -2.34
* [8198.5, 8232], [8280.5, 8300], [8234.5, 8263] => 1.28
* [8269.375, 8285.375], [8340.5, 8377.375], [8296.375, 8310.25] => -2.25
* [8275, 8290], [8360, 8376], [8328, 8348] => 0.58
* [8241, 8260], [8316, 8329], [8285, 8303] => -1.83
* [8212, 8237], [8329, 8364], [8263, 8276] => -0.50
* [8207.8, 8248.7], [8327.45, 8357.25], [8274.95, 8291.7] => -0.85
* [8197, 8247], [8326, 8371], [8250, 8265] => -0.48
